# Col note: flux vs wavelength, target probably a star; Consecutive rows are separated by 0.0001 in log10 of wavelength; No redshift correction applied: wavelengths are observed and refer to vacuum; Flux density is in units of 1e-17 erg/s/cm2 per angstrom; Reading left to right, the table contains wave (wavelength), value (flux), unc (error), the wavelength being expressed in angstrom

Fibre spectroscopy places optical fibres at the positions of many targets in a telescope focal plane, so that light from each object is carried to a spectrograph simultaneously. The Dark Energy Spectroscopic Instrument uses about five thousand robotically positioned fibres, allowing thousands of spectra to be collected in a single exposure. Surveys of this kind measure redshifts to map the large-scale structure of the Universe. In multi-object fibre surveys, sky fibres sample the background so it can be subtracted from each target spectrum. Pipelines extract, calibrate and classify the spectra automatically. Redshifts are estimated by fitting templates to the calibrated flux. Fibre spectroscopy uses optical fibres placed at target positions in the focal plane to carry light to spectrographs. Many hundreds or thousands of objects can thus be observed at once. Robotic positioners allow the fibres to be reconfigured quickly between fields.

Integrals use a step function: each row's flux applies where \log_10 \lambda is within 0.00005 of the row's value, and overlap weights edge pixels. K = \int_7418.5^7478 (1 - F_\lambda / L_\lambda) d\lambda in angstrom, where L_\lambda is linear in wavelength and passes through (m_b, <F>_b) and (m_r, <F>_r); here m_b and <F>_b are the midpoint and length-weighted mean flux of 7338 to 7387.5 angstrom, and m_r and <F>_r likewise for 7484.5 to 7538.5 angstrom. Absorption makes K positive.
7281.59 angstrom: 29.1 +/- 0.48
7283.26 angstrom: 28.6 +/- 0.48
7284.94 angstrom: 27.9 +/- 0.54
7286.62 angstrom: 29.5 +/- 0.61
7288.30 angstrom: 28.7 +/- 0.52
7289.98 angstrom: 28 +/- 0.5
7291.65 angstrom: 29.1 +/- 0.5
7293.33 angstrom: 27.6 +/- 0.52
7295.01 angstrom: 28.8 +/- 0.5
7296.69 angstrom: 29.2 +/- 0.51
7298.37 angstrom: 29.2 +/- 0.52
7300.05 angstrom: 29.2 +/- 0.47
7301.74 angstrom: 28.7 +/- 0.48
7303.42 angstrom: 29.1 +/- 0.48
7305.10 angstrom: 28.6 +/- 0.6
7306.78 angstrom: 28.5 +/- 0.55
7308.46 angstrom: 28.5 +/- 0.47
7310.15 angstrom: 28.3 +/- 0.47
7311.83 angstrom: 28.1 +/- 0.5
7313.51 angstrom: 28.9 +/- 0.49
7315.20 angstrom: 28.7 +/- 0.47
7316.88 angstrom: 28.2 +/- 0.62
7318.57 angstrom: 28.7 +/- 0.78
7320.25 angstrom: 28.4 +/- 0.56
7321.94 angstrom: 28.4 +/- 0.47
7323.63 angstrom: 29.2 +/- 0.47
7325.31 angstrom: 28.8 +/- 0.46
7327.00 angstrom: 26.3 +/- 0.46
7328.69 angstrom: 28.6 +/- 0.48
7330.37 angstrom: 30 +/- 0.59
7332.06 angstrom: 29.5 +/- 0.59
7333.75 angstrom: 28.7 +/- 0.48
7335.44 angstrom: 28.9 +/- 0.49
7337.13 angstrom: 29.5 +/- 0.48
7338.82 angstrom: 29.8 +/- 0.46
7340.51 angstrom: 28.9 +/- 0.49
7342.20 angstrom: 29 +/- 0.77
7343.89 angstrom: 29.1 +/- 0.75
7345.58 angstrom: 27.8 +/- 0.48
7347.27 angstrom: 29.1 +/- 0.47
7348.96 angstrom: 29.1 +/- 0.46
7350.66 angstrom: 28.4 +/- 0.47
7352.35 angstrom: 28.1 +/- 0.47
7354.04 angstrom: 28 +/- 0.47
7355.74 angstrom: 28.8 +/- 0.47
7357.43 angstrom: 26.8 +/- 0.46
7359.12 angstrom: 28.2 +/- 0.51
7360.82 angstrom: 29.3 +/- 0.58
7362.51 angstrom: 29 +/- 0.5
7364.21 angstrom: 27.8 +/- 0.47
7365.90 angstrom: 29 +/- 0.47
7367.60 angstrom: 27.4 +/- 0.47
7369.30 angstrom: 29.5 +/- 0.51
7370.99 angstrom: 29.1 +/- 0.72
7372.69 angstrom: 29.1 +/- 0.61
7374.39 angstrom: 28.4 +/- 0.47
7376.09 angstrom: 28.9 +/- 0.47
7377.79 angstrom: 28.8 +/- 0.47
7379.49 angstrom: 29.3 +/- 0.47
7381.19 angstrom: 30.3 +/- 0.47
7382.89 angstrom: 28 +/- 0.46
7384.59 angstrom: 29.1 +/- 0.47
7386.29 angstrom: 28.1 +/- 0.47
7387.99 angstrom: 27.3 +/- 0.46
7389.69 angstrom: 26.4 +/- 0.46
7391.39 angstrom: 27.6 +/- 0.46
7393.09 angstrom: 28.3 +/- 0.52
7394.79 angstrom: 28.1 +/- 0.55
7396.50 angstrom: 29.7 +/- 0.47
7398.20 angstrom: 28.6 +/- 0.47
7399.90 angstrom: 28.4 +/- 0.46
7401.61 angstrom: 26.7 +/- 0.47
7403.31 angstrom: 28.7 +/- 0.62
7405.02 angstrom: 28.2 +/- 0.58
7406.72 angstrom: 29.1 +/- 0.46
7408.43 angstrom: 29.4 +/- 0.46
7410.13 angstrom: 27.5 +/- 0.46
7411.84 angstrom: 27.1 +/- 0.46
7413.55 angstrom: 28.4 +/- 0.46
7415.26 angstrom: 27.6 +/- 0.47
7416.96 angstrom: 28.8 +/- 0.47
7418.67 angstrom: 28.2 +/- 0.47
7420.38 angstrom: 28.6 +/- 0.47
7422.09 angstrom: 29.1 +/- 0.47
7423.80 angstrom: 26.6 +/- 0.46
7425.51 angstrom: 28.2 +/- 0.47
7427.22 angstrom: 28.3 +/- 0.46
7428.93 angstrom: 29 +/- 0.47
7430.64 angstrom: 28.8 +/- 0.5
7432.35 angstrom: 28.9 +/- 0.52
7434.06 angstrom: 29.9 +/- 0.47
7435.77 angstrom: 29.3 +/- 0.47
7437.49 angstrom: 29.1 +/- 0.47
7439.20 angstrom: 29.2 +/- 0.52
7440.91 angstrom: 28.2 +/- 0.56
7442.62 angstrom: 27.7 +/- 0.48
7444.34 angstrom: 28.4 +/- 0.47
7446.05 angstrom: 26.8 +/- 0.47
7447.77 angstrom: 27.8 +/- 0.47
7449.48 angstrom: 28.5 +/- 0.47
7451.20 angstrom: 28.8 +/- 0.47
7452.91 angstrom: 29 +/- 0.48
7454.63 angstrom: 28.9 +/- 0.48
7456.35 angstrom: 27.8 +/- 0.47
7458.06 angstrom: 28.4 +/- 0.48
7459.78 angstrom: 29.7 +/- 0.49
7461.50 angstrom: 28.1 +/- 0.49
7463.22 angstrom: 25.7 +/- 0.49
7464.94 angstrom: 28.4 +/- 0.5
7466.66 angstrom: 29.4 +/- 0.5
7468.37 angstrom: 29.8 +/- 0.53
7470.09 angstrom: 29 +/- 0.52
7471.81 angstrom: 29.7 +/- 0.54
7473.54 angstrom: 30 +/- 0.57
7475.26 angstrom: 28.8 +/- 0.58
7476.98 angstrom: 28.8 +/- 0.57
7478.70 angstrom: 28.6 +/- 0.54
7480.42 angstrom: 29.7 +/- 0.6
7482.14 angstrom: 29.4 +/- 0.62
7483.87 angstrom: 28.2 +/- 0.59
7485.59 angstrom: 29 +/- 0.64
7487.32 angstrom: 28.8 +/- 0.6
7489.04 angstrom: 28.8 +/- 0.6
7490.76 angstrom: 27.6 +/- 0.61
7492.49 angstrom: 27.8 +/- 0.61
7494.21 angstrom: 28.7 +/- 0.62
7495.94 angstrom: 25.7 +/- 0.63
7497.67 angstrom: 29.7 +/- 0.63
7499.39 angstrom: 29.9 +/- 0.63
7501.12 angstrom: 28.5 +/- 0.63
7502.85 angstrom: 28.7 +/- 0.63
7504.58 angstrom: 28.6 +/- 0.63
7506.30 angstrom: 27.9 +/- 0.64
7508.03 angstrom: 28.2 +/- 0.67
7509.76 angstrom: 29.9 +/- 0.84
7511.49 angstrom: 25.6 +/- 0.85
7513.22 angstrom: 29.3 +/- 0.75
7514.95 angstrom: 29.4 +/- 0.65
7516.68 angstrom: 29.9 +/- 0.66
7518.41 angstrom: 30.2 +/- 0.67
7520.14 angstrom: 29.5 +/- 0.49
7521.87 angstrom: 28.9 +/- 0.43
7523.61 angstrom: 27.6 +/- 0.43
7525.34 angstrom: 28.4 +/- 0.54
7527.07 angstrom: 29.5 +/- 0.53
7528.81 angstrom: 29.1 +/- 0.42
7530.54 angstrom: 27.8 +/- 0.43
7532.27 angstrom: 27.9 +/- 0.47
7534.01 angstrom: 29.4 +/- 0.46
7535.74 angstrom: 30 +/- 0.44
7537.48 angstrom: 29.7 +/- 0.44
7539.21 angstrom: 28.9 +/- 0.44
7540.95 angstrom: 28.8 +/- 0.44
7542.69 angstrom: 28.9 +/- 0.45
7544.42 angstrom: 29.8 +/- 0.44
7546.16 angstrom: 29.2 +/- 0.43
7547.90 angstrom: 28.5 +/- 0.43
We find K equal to 0.2 angstrom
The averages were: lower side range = 28.7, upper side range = 28.7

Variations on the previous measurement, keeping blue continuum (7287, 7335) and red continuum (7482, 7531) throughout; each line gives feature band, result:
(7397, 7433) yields 0.42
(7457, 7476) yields -0.11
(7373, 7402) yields 0.26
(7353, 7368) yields 0.19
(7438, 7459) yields 0.24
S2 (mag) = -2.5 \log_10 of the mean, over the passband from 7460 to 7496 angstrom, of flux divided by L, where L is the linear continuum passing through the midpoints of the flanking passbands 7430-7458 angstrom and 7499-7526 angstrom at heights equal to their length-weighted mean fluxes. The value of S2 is 0.00 mag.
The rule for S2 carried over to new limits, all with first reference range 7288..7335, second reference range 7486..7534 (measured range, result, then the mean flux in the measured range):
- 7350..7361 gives 0.018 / 28.2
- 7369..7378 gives -0.012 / 28.9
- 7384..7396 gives 0.029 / 27.9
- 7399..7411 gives 0.013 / 28.3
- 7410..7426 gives 0.023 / 28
